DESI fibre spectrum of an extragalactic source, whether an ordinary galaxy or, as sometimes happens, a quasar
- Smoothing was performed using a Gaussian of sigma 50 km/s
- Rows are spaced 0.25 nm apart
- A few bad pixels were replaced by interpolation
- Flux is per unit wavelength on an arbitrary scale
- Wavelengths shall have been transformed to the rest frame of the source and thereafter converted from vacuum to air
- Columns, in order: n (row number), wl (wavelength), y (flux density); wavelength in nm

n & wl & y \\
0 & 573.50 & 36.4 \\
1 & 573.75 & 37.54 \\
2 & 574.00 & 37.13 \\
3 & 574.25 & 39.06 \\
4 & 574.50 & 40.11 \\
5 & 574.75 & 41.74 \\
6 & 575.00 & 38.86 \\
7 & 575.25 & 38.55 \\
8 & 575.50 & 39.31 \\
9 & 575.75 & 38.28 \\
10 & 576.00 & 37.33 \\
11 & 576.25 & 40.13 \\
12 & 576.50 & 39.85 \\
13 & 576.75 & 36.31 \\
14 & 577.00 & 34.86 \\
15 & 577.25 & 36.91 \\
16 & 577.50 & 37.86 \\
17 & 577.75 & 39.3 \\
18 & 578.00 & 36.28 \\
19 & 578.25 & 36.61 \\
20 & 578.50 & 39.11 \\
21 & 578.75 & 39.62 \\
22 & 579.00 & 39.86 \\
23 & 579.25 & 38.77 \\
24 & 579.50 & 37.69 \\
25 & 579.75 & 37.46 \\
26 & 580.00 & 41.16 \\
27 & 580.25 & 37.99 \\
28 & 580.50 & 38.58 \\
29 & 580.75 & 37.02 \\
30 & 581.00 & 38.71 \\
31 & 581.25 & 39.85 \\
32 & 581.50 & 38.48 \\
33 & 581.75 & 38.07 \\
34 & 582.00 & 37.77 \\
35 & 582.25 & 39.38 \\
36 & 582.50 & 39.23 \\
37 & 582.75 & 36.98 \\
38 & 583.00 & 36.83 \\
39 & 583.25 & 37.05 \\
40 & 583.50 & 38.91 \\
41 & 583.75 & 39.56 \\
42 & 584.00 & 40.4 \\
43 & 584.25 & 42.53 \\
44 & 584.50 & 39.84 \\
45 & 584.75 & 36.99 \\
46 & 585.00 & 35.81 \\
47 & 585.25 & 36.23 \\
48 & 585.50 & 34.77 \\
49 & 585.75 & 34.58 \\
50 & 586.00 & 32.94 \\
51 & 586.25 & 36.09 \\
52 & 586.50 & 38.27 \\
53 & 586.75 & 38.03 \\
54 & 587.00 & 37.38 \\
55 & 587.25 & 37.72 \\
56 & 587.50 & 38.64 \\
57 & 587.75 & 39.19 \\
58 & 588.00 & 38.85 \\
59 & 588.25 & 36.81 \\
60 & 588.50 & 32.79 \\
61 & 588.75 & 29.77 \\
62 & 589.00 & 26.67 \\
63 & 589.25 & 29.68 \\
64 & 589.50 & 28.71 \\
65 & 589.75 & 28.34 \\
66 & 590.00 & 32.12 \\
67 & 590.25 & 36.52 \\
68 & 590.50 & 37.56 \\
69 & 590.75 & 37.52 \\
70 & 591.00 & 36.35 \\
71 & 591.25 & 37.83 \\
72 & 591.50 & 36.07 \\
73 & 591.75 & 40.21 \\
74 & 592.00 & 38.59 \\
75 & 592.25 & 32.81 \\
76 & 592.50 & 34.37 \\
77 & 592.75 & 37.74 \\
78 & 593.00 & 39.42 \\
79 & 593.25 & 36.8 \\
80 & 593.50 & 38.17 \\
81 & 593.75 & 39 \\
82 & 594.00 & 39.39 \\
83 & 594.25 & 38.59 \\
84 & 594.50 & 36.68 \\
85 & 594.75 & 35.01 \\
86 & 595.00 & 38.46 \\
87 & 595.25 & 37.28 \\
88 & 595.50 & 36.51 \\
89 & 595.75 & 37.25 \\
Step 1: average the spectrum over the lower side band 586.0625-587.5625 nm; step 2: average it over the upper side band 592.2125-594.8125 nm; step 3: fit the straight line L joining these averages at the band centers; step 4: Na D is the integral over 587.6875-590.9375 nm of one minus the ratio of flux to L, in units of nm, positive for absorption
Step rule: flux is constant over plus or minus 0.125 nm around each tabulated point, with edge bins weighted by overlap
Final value 0.35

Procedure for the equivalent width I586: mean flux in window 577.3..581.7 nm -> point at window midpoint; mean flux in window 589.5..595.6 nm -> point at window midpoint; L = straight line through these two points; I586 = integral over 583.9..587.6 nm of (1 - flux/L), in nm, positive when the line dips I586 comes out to 0.023 nm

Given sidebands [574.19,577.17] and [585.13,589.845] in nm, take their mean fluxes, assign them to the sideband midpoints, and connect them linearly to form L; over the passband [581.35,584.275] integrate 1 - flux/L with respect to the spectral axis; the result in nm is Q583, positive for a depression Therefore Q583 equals -0.201 nm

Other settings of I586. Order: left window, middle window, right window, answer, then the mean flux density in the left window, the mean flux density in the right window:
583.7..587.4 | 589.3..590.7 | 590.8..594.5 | 0.18 nm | 37.4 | 37.5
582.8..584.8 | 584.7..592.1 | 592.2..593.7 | 0.50 nm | 39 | 36.9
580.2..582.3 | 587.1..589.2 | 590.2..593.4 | 0.15 nm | 38.4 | 37.1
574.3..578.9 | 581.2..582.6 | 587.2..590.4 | -0.10 nm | 38.4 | 33.5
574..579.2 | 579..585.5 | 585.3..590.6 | -0.34 nm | 38.5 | 34.6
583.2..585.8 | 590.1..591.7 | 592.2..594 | 0.02 nm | 38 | 37.2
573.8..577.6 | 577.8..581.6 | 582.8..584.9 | 0.02 nm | 38.4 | 38.9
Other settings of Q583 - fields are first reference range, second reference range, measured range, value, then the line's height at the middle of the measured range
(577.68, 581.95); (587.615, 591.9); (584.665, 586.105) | 0.041 nm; 36.2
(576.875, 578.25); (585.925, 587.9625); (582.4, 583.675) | -0.020 nm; 37.3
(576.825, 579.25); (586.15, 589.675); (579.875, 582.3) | -0.117 nm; 36.9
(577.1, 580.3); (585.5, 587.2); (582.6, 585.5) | -0.104 nm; 36.8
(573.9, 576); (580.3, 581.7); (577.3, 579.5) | 0.022 nm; 38.7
